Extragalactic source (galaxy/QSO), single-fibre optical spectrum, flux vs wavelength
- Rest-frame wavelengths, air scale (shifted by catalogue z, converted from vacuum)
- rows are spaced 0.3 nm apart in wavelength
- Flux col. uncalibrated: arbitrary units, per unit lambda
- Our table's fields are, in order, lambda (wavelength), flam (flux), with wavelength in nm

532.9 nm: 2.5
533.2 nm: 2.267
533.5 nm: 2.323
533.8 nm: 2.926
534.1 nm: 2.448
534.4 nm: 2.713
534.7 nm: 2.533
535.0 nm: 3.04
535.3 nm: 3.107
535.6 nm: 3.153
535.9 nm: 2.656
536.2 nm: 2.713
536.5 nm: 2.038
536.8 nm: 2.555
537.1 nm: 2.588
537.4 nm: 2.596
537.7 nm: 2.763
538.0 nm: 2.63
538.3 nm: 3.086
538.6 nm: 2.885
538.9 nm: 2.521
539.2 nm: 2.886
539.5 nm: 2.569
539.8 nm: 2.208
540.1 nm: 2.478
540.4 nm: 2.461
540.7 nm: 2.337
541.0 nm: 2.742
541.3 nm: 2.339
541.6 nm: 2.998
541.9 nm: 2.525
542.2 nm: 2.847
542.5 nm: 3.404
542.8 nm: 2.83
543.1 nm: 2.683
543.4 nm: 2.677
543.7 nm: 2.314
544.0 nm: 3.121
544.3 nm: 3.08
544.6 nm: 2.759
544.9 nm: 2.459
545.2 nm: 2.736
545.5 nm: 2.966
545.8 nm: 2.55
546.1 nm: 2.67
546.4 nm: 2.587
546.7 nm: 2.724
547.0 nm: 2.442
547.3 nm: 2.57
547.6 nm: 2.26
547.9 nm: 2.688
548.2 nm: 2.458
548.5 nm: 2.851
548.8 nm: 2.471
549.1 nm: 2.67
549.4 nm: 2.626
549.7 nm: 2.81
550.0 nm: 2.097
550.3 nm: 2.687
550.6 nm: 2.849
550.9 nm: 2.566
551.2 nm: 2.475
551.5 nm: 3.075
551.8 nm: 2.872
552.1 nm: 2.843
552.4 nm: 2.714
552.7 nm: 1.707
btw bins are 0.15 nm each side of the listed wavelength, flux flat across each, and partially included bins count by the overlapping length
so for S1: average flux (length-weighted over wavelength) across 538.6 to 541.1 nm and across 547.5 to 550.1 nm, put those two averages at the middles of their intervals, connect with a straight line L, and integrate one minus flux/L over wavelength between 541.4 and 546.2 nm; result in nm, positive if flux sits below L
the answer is -0.44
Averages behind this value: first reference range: 2.54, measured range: 2.79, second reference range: 2.56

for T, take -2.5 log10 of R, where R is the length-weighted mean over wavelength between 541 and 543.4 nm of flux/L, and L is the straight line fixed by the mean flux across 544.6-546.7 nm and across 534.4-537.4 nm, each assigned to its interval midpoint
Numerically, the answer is -0.04 mag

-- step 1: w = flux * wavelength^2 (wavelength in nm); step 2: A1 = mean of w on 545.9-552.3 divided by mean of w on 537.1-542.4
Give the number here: 1.03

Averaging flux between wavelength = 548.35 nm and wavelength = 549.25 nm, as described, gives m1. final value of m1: 2.66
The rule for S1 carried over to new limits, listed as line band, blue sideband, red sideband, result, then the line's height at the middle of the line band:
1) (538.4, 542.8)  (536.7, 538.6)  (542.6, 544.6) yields 0.15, 2.76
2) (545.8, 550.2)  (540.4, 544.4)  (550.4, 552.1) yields 0.31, 2.76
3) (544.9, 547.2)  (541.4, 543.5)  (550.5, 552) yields 0.13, 2.81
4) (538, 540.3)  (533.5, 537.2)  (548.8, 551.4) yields 0.01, 2.67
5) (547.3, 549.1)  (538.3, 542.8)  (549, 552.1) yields 0.08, 2.68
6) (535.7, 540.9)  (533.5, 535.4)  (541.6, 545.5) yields 0.33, 2.77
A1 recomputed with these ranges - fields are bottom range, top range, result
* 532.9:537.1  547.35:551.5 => 1.04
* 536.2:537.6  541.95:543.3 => 1.19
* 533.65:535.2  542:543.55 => 1.08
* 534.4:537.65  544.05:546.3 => 1.06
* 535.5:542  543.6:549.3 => 1.04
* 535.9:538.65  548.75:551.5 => 1.04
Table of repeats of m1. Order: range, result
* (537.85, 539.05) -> 2.78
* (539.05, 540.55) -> 2.52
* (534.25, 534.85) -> 2.62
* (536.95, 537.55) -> 2.59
